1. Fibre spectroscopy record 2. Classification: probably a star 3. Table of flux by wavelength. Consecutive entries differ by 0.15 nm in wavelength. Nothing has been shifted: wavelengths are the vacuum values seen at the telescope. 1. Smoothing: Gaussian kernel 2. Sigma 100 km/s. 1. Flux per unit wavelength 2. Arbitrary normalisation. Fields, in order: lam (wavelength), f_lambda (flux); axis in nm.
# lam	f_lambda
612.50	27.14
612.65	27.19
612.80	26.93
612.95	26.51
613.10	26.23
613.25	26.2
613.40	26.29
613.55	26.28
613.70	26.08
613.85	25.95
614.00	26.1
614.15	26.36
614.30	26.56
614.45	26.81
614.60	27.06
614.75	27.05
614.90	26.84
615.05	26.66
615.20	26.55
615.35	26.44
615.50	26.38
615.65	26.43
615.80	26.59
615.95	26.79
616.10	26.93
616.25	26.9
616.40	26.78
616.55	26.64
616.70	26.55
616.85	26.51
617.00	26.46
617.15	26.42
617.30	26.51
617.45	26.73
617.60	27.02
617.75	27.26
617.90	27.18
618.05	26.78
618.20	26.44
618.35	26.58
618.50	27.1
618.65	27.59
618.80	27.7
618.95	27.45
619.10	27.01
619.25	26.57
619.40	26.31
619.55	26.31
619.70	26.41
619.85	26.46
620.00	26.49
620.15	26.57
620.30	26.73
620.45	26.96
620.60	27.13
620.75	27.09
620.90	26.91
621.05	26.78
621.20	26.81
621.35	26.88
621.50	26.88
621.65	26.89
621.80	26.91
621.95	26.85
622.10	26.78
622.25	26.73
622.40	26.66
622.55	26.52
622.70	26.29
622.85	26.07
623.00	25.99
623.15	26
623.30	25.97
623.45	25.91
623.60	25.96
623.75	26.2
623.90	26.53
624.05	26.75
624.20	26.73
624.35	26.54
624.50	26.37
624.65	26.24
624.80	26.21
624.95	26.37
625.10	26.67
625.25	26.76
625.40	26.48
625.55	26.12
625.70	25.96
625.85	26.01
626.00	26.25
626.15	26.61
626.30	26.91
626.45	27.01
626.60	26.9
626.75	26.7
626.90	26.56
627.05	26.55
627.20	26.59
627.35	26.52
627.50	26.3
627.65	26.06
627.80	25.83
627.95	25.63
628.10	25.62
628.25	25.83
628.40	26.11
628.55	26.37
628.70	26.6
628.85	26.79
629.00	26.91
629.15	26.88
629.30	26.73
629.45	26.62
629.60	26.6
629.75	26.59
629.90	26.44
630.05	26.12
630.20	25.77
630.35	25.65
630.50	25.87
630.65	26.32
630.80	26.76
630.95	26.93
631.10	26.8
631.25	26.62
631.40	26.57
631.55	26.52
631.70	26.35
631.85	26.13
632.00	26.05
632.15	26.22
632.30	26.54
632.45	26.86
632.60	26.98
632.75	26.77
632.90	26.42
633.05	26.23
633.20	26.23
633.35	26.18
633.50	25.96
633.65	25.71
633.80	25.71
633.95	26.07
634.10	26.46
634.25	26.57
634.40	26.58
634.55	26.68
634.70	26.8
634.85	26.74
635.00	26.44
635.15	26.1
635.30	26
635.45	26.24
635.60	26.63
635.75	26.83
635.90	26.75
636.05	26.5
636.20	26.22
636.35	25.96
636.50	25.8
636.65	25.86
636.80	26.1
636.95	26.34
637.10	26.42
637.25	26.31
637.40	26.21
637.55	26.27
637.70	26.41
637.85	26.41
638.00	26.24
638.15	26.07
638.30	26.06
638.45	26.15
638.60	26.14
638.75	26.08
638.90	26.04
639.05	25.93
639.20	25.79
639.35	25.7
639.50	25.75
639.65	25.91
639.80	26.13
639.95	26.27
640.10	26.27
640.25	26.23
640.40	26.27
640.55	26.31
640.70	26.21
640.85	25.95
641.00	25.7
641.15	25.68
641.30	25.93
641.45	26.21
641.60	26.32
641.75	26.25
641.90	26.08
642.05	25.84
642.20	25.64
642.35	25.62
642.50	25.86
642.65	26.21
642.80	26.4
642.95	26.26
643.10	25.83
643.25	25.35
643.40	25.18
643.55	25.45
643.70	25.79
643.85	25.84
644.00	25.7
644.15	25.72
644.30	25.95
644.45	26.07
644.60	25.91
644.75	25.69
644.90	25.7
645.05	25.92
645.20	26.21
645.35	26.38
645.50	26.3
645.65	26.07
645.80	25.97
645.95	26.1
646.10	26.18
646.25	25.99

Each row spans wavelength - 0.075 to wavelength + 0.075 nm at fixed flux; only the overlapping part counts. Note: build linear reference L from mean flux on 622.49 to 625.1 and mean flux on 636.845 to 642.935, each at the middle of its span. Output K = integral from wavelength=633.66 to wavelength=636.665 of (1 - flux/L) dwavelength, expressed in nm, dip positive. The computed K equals -0.02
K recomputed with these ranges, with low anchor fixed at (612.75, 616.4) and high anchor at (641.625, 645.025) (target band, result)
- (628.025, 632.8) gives -0.05 nm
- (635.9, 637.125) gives -0.01 nm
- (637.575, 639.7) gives -0.01 nm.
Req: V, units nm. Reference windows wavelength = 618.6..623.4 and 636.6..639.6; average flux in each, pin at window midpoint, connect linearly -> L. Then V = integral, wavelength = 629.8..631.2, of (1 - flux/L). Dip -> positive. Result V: 0.00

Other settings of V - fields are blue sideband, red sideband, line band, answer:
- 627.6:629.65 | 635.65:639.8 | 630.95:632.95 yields -0.02 nm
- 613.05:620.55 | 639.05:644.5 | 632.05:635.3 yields -0.03 nm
